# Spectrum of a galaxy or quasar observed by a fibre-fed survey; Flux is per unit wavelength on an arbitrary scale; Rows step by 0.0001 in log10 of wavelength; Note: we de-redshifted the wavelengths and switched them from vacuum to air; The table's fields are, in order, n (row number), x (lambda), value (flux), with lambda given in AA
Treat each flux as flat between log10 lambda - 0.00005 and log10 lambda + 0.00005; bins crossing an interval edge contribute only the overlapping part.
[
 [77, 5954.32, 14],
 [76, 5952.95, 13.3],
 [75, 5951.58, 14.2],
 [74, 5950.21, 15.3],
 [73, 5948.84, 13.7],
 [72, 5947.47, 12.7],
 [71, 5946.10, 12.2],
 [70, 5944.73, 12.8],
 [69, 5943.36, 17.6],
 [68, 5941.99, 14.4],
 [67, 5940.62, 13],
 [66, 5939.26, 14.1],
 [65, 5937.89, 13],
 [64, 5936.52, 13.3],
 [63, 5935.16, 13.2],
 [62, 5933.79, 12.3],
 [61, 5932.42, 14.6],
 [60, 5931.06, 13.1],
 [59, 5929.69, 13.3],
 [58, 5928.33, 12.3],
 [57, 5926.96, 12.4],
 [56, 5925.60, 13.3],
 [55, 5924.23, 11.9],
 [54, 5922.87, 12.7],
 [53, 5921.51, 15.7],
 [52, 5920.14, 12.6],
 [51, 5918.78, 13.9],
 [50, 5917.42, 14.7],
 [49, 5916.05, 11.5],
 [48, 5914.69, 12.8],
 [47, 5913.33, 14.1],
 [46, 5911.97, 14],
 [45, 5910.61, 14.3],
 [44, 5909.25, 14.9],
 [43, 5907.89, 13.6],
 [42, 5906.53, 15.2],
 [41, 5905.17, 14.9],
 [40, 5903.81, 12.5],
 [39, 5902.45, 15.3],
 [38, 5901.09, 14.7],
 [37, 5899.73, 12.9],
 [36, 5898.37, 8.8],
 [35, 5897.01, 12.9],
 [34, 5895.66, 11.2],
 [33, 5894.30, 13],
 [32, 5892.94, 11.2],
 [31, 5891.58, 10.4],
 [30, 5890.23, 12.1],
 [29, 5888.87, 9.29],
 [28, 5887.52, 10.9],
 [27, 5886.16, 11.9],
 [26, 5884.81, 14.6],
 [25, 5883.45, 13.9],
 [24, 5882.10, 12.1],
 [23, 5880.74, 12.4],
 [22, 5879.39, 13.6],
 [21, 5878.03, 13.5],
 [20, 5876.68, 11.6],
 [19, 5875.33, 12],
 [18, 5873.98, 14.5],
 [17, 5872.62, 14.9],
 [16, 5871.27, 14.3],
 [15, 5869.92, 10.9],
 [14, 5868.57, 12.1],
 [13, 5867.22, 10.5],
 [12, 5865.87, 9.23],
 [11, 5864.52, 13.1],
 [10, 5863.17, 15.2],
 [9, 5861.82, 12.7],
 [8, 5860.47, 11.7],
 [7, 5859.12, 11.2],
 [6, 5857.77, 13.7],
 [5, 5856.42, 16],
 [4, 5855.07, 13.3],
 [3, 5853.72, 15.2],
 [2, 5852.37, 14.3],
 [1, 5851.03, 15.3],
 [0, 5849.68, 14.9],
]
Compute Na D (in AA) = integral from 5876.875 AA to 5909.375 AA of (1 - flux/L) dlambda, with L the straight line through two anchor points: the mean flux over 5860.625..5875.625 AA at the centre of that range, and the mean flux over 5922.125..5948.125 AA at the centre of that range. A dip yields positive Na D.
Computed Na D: 0.5 AA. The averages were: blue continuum 12.7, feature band 12.7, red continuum 13.3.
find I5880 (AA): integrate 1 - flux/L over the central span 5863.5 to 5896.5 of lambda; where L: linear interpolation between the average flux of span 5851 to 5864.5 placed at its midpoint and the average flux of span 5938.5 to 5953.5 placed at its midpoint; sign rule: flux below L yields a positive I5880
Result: 3.70 AA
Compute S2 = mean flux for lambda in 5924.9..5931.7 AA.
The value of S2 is 12.9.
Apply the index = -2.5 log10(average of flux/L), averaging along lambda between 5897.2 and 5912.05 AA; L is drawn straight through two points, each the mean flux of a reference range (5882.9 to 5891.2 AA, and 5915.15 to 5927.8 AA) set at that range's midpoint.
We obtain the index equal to -0.09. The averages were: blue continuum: 12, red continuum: 13.2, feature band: 13.7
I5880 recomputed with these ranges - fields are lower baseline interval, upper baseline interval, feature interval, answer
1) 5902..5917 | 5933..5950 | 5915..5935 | 0.86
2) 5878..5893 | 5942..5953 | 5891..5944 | -0.85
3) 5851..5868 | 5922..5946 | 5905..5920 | -0.70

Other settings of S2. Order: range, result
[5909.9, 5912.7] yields 14.2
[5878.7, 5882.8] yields 12.7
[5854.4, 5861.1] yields 13.2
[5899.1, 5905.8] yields 14.1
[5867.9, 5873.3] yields 13.1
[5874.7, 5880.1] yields 12.7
